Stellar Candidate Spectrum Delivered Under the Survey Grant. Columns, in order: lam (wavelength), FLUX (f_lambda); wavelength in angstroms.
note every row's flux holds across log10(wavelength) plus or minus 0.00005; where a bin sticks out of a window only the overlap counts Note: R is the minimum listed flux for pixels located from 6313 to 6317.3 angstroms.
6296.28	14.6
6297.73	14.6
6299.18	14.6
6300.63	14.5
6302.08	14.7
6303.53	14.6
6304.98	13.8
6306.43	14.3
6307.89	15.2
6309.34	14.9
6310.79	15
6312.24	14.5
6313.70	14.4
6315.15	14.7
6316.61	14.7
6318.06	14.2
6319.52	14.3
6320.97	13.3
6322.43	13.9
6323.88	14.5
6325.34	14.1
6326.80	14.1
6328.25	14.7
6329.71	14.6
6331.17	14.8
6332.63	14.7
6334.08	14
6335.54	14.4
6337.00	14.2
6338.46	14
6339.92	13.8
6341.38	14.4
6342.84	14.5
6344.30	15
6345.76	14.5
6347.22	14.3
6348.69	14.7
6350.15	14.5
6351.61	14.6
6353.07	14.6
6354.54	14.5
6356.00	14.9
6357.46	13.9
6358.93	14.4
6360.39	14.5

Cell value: 14.4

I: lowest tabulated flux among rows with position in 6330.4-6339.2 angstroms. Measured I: 14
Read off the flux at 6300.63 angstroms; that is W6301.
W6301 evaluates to 14.5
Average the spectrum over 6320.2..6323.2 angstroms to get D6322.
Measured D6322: 13.7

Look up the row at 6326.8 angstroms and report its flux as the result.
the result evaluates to 14.1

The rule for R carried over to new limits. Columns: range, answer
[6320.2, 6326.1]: 13.3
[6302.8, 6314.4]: 13.8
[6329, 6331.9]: 14.6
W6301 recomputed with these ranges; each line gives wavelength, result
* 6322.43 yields 13.9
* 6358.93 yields 14.4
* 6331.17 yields 14.8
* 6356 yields 14.9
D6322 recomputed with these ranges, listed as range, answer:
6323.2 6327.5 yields 14.2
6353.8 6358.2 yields 14.4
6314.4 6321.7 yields 14.2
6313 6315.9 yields 14.5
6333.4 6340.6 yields 14.1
